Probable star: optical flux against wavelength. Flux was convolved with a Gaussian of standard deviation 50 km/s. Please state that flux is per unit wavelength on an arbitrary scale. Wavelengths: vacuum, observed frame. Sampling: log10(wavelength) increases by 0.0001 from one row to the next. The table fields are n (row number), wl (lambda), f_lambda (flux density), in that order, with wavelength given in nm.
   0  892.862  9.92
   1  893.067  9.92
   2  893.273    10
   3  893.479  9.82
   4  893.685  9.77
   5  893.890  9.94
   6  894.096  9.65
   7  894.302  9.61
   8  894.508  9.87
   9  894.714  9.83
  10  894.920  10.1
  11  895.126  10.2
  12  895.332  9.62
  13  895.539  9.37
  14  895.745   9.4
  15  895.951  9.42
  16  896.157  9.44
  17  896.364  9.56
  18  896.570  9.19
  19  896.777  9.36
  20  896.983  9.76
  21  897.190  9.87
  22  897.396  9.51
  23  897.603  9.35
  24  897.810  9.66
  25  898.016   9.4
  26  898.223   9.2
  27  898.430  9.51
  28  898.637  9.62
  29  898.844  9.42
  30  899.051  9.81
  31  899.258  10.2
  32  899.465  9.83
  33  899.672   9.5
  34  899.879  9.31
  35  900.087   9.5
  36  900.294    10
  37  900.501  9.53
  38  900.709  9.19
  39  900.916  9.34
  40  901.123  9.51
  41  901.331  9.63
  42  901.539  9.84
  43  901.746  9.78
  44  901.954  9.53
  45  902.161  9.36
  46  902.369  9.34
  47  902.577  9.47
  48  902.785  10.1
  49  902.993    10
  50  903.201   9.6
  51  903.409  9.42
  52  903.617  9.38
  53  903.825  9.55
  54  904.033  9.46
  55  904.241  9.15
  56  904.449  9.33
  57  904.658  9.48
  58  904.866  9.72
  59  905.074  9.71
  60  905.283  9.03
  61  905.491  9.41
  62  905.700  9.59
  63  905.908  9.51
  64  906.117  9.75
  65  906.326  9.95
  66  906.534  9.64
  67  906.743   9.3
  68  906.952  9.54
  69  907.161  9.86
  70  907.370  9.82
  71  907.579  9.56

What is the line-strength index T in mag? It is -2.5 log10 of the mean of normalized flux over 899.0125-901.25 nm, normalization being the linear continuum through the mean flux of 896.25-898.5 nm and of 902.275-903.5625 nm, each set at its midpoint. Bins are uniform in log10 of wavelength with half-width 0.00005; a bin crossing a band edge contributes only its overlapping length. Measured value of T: 0.00 mag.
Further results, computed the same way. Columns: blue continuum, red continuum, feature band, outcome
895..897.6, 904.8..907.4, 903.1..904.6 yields 0.019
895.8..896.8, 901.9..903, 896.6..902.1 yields -0.009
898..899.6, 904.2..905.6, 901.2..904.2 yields -0.011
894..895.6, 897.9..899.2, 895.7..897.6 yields 0.018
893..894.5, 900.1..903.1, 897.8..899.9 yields 0.010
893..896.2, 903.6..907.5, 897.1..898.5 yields 0.022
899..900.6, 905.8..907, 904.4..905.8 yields 0.019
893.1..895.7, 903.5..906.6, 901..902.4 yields 0.003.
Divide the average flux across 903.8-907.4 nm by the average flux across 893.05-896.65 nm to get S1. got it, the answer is 0.98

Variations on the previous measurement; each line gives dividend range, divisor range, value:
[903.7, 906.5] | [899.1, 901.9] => 0.99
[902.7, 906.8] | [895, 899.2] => 1.00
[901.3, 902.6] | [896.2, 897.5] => 1.00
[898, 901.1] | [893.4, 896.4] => 0.98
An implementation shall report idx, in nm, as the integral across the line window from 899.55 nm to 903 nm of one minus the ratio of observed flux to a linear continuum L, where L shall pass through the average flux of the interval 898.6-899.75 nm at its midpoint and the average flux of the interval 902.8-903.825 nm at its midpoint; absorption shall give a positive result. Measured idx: 0.04 nm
